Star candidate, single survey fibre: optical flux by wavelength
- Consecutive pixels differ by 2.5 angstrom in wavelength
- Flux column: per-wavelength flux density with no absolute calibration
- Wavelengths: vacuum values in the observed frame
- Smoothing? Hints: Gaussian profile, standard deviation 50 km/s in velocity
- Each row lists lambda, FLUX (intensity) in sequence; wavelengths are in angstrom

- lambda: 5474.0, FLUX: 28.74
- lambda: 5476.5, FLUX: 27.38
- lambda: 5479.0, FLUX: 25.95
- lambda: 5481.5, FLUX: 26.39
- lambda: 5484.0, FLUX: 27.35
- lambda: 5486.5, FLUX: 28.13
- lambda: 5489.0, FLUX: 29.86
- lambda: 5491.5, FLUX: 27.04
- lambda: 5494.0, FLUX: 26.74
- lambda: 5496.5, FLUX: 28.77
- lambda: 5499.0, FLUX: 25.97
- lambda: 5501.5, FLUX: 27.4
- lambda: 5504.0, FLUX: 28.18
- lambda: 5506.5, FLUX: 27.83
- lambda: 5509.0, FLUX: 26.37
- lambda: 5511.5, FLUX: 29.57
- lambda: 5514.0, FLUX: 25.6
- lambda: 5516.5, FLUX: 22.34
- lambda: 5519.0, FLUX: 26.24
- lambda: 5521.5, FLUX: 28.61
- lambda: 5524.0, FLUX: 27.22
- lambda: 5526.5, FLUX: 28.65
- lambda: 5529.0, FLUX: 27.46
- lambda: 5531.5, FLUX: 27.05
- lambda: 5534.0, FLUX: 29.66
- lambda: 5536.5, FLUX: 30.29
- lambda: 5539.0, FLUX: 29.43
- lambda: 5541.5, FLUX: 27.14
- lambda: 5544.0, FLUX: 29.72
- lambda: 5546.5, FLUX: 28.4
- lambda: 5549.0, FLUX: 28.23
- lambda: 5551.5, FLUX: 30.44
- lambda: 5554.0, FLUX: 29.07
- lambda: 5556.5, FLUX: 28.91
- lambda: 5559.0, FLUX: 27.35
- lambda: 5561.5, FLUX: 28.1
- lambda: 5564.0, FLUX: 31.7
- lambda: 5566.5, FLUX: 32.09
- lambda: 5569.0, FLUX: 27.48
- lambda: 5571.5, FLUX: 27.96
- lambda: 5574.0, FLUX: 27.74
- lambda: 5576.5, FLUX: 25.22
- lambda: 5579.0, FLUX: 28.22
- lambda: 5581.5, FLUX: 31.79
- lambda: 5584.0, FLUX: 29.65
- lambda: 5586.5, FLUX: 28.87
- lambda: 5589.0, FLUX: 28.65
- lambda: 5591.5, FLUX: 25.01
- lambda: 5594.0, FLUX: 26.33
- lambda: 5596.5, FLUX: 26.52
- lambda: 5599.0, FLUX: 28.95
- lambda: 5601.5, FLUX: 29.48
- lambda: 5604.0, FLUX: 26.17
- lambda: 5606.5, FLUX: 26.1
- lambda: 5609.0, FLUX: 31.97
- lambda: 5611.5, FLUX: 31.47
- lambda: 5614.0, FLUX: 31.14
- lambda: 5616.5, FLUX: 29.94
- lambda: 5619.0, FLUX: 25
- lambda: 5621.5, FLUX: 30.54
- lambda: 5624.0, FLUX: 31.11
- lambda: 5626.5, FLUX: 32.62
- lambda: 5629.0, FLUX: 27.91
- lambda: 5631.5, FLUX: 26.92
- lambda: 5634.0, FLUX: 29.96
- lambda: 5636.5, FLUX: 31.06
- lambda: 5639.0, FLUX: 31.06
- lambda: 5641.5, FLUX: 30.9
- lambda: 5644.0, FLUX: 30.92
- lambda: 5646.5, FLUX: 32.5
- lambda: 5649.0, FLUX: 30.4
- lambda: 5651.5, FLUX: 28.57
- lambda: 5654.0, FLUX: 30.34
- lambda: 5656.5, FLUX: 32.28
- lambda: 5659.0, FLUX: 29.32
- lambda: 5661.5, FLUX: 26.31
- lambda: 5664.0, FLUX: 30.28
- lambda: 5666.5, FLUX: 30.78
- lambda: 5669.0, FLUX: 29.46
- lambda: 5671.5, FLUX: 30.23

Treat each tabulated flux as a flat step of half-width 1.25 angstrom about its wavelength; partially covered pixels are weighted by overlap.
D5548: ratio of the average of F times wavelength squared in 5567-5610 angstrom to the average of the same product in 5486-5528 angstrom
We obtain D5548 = 1.06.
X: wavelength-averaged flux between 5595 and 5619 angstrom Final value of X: 28.8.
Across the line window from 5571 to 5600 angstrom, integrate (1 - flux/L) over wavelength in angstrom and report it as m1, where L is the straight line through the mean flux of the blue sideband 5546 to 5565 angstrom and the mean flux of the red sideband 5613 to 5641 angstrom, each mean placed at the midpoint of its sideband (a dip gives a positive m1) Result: 1.4 angstrom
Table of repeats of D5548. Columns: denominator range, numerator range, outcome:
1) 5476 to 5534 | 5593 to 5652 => 1.13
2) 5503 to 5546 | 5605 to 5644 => 1.12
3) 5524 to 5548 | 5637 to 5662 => 1.11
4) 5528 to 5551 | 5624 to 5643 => 1.09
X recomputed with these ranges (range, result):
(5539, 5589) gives 28.9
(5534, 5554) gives 29.1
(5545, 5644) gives 29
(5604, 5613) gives 29.4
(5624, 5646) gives 30.3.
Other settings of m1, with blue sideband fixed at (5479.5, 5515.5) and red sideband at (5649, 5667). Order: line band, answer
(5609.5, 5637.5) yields -0.60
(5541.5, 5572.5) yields -0.84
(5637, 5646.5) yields -0.55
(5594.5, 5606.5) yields 0.57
